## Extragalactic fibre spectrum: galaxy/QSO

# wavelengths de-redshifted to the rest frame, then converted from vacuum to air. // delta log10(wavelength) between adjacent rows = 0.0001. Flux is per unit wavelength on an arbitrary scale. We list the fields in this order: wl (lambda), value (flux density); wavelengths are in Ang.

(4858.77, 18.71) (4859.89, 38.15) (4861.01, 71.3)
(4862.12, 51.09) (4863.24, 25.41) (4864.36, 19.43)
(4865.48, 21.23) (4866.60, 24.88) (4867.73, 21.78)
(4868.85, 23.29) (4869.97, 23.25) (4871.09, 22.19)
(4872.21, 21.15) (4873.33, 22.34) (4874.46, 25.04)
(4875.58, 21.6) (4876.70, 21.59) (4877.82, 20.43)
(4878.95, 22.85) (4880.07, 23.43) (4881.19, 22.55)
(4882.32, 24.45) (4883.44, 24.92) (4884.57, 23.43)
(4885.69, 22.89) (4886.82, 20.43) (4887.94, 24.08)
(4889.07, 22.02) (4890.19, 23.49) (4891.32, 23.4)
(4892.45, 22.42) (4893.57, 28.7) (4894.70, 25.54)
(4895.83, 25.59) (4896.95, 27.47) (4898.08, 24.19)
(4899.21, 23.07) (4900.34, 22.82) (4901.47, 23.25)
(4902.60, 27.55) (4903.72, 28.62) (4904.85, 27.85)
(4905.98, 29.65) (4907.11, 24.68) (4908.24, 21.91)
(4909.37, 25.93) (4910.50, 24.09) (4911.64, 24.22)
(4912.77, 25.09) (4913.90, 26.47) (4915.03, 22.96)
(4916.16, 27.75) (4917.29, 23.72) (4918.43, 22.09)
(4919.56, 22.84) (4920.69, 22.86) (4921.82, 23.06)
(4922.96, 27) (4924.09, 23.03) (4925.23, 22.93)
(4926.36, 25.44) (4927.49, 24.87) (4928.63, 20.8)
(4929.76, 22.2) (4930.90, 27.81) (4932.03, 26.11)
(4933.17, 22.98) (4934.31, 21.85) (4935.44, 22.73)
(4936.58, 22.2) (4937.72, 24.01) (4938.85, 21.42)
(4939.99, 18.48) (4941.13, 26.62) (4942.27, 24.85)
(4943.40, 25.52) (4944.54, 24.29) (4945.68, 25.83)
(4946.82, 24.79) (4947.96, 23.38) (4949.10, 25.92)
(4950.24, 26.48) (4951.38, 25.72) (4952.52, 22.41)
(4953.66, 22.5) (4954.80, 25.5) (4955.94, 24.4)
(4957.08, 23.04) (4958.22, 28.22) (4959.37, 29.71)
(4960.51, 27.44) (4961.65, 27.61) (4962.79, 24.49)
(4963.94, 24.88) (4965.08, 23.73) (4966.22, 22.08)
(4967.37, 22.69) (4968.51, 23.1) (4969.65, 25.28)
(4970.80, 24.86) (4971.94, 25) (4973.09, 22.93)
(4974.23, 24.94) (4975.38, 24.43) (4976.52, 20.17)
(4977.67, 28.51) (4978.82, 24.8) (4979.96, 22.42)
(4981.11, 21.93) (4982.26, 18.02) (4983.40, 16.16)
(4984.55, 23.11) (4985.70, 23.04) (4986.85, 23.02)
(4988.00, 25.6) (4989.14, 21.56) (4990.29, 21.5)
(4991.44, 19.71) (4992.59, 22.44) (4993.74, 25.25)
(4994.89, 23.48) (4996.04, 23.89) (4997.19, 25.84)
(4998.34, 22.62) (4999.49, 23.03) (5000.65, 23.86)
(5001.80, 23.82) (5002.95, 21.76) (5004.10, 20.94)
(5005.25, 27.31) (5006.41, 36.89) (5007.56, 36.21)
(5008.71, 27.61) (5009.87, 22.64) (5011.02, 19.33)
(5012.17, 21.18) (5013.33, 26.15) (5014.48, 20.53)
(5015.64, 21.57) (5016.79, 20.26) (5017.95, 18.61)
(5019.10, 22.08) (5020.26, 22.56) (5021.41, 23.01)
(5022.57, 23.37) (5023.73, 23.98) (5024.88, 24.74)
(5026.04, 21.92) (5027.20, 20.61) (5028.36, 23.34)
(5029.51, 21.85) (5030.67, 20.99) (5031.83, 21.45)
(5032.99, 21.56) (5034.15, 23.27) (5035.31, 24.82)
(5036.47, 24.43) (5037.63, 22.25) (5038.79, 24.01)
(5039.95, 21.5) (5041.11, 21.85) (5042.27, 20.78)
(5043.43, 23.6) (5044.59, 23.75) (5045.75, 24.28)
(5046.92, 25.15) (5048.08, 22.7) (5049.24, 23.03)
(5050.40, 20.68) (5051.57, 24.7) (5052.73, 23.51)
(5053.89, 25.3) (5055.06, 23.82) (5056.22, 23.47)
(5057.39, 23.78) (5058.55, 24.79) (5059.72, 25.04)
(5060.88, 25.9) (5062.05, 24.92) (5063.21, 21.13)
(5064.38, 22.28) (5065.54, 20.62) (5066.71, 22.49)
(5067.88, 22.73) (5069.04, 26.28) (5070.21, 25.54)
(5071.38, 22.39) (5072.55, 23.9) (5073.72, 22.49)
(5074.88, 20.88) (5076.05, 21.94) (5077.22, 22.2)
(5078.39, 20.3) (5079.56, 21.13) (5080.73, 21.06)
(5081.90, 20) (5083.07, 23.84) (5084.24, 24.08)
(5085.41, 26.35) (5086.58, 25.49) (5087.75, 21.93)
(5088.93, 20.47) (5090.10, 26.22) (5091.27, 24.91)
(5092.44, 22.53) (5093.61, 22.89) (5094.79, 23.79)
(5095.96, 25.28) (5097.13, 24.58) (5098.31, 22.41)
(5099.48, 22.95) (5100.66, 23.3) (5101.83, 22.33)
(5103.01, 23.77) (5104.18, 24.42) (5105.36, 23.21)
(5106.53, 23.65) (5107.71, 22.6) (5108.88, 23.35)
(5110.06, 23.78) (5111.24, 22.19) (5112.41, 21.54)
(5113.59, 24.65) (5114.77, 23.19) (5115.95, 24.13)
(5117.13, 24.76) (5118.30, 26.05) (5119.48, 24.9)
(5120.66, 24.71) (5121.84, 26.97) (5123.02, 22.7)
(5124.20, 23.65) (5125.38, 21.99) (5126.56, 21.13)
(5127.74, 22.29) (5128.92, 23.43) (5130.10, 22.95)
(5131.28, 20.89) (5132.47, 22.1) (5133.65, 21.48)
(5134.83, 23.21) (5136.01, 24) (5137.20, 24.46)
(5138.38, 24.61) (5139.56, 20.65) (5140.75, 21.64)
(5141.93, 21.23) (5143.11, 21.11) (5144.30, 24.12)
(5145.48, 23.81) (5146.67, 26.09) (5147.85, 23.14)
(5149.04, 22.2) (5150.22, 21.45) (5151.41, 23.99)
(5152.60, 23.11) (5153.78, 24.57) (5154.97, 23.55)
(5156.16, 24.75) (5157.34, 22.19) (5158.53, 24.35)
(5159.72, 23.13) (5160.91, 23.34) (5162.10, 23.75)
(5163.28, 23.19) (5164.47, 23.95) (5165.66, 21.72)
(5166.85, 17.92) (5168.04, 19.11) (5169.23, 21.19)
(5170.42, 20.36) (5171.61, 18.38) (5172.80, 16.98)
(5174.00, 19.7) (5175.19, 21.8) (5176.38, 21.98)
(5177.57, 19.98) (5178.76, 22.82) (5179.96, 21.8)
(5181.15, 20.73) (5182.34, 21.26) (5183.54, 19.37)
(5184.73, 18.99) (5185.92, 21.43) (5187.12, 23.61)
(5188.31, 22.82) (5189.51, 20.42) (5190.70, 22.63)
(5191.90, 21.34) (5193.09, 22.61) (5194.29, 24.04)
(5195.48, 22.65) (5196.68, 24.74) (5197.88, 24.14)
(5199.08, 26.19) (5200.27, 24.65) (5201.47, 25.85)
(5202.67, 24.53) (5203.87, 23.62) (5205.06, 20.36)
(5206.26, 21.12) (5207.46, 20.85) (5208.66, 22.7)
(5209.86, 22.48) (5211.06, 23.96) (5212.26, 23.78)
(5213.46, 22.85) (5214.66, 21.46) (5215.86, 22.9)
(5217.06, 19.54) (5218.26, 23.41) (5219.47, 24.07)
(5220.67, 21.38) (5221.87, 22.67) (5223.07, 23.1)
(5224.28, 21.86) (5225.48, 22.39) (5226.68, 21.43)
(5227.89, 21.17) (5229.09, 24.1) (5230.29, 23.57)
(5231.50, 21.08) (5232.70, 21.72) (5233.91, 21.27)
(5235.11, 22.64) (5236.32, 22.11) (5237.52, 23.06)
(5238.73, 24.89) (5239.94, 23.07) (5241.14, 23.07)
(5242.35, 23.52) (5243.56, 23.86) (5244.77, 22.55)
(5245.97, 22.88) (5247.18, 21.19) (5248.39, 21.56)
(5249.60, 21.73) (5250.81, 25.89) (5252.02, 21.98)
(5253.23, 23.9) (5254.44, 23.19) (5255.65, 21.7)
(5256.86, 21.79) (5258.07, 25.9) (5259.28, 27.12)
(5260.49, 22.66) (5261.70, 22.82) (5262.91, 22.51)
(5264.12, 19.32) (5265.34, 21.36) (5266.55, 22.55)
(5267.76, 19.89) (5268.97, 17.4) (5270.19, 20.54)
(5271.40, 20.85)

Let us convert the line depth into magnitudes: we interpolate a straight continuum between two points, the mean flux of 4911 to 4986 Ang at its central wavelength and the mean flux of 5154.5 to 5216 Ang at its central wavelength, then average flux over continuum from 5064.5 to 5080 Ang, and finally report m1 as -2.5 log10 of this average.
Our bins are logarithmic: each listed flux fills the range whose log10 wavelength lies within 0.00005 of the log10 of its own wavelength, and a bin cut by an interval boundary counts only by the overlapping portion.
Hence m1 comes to 0.03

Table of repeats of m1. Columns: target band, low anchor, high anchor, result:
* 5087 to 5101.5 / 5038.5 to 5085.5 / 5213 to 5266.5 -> -0.02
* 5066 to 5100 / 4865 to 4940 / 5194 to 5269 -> 0.01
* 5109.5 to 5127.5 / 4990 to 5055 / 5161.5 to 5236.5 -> -0.05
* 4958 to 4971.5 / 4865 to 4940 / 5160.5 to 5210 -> -0.08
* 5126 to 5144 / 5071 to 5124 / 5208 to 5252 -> 0.04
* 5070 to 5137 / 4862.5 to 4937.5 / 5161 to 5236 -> -0.03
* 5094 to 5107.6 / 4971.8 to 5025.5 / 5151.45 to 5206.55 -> -0.04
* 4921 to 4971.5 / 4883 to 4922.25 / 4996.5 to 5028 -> -0.01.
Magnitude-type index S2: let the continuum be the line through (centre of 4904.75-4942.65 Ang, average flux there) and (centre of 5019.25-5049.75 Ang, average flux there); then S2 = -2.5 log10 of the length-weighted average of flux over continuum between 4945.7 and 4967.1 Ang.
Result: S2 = -0.06 mag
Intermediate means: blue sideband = 24.1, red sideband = 22.9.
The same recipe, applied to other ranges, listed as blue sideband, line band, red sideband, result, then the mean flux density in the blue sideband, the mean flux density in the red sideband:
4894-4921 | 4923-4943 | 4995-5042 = 0.05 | 25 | 23.4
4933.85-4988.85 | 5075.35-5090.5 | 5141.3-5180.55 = 0.01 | 24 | 22.1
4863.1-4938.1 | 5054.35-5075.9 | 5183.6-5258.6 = -0.01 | 23.9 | 22.7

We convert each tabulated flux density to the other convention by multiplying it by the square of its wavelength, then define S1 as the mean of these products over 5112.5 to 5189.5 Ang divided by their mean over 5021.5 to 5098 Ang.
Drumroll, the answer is 1.01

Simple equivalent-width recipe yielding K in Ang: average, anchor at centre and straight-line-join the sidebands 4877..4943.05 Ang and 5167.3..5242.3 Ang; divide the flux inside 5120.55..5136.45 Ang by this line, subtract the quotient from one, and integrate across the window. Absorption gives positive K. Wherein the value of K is -0.17 Ang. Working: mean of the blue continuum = 24.1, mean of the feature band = 22.9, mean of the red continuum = 22.2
